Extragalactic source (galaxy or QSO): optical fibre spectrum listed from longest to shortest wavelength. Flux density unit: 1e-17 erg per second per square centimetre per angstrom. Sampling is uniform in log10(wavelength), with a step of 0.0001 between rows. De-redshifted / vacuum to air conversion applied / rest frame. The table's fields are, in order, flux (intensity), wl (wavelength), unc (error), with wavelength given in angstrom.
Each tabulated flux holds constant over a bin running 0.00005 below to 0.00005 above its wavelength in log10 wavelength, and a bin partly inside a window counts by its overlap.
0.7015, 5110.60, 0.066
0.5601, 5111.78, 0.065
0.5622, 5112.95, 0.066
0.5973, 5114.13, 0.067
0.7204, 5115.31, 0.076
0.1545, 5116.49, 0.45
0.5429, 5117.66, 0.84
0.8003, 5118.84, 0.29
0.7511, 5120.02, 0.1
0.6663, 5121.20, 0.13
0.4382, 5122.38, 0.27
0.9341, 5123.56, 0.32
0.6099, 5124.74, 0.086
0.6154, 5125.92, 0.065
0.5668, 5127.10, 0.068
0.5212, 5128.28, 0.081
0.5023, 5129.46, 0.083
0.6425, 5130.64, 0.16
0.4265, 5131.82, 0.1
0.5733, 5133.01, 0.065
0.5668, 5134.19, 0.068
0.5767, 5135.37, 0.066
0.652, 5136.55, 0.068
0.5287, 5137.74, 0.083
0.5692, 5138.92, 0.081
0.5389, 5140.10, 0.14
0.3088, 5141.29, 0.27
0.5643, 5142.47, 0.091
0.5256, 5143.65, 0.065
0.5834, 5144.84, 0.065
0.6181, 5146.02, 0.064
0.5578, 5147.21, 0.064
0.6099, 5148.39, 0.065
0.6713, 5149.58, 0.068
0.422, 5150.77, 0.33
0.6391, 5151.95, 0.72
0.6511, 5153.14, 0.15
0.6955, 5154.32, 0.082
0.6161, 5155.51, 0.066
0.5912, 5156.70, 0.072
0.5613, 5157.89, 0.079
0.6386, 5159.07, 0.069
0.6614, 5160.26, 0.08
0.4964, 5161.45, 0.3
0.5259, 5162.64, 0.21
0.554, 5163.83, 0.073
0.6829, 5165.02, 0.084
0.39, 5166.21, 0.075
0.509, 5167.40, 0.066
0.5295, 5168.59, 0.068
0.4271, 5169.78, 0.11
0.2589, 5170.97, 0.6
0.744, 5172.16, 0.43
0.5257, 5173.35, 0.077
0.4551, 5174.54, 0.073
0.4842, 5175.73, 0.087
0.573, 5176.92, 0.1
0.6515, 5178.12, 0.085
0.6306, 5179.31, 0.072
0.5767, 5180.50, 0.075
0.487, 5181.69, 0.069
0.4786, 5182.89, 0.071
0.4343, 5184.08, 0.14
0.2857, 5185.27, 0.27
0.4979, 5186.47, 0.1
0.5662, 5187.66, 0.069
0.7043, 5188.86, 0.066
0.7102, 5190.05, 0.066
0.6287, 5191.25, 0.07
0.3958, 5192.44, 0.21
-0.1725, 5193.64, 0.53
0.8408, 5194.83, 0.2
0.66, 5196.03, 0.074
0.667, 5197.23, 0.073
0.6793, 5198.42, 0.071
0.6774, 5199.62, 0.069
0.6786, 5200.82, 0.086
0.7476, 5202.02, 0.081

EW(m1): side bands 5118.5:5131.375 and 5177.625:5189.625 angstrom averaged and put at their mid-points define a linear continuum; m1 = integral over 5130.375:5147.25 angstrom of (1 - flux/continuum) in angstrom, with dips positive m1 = 1.8 angstrom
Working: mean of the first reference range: 0.635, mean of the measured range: 0.547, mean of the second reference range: 0.533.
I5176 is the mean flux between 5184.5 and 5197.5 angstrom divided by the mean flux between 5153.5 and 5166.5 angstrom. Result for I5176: 0.9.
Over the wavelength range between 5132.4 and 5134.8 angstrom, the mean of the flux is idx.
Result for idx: 0.569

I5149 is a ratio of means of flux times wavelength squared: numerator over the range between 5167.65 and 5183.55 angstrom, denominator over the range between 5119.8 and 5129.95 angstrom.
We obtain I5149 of 0.86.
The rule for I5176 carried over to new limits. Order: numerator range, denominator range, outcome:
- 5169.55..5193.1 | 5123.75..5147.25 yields 0.94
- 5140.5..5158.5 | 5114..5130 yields 0.95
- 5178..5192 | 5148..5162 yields 0.91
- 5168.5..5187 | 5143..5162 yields 0.84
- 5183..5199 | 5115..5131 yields 0.88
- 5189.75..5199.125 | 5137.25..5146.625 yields 1.03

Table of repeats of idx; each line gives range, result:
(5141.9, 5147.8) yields 0.57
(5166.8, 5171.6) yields 0.433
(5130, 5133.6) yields 0.546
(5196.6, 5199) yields 0.674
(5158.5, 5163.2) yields 0.58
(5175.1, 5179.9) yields 0.584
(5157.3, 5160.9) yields 0.62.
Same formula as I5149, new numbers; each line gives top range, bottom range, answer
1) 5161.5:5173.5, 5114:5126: 0.84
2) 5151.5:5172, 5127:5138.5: 1.02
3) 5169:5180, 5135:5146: 0.99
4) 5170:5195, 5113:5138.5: 0.88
